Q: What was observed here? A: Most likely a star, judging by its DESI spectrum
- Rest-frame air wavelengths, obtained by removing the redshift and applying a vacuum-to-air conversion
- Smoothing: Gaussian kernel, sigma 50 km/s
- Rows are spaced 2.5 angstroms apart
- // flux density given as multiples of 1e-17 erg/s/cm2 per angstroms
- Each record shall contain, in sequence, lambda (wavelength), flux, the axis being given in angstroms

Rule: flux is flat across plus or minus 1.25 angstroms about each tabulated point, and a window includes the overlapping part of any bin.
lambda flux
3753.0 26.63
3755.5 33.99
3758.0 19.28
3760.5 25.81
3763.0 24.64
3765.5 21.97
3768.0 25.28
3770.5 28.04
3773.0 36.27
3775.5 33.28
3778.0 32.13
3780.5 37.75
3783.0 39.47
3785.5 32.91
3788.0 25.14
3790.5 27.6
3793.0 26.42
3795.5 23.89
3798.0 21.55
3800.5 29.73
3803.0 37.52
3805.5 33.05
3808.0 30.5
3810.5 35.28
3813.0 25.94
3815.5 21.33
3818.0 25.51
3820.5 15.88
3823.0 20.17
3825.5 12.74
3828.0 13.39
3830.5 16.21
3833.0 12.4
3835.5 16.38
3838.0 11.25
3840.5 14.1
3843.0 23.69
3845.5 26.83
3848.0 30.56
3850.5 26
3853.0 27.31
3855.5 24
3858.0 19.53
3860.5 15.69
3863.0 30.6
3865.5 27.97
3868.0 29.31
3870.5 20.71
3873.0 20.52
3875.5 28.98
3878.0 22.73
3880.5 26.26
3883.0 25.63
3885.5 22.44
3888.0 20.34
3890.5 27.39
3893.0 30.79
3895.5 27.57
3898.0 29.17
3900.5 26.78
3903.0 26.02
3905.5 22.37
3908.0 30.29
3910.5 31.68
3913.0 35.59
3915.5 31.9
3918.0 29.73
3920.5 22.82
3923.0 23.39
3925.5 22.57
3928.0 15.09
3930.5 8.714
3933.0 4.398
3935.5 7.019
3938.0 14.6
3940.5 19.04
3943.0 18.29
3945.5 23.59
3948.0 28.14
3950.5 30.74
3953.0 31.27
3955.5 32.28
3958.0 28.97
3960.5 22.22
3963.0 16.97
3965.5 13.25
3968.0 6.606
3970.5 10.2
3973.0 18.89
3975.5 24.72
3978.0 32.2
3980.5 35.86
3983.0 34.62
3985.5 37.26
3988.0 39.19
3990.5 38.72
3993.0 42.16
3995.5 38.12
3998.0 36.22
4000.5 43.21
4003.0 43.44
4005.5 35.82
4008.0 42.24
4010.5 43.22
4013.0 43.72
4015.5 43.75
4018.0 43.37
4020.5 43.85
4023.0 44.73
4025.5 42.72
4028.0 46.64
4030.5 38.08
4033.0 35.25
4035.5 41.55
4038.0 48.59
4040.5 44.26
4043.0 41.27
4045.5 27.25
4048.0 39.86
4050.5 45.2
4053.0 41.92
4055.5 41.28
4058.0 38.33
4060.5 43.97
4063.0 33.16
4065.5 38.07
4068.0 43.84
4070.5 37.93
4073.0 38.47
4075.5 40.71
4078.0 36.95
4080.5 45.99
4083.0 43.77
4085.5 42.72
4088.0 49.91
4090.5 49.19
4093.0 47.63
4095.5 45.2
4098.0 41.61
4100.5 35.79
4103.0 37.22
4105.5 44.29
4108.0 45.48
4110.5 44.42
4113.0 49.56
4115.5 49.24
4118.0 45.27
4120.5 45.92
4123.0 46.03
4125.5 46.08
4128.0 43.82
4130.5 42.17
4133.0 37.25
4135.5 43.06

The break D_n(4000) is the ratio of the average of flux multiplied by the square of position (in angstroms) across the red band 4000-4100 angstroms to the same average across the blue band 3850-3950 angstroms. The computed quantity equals 1.9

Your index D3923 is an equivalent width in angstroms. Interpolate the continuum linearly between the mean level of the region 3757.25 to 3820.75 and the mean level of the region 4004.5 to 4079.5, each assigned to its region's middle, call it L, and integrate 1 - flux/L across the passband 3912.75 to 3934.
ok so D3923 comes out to 8.4 angstroms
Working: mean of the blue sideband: 28.6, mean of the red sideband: 40.9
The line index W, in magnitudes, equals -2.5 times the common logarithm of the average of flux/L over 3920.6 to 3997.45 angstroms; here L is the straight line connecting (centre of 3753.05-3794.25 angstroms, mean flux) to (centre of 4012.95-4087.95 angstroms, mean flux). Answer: 0.485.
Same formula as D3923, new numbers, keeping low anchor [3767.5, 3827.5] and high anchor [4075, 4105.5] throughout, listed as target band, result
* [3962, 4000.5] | 9.0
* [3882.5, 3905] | 4.7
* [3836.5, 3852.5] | 4.4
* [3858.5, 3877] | 4.2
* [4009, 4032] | -2.1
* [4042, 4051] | 0.7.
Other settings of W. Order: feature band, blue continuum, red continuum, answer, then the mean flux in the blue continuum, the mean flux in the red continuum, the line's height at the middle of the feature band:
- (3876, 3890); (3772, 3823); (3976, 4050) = 0.37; 29.3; 40.1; 33.6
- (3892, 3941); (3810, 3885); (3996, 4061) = 0.25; 22.1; 41.5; 29.5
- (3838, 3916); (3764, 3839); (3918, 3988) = -0.08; 25.7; 22.1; 23.9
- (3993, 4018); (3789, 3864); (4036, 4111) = -0.13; 23.2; 41.8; 36.7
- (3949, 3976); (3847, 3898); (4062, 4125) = 0.45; 25.3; 43.2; 32.6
